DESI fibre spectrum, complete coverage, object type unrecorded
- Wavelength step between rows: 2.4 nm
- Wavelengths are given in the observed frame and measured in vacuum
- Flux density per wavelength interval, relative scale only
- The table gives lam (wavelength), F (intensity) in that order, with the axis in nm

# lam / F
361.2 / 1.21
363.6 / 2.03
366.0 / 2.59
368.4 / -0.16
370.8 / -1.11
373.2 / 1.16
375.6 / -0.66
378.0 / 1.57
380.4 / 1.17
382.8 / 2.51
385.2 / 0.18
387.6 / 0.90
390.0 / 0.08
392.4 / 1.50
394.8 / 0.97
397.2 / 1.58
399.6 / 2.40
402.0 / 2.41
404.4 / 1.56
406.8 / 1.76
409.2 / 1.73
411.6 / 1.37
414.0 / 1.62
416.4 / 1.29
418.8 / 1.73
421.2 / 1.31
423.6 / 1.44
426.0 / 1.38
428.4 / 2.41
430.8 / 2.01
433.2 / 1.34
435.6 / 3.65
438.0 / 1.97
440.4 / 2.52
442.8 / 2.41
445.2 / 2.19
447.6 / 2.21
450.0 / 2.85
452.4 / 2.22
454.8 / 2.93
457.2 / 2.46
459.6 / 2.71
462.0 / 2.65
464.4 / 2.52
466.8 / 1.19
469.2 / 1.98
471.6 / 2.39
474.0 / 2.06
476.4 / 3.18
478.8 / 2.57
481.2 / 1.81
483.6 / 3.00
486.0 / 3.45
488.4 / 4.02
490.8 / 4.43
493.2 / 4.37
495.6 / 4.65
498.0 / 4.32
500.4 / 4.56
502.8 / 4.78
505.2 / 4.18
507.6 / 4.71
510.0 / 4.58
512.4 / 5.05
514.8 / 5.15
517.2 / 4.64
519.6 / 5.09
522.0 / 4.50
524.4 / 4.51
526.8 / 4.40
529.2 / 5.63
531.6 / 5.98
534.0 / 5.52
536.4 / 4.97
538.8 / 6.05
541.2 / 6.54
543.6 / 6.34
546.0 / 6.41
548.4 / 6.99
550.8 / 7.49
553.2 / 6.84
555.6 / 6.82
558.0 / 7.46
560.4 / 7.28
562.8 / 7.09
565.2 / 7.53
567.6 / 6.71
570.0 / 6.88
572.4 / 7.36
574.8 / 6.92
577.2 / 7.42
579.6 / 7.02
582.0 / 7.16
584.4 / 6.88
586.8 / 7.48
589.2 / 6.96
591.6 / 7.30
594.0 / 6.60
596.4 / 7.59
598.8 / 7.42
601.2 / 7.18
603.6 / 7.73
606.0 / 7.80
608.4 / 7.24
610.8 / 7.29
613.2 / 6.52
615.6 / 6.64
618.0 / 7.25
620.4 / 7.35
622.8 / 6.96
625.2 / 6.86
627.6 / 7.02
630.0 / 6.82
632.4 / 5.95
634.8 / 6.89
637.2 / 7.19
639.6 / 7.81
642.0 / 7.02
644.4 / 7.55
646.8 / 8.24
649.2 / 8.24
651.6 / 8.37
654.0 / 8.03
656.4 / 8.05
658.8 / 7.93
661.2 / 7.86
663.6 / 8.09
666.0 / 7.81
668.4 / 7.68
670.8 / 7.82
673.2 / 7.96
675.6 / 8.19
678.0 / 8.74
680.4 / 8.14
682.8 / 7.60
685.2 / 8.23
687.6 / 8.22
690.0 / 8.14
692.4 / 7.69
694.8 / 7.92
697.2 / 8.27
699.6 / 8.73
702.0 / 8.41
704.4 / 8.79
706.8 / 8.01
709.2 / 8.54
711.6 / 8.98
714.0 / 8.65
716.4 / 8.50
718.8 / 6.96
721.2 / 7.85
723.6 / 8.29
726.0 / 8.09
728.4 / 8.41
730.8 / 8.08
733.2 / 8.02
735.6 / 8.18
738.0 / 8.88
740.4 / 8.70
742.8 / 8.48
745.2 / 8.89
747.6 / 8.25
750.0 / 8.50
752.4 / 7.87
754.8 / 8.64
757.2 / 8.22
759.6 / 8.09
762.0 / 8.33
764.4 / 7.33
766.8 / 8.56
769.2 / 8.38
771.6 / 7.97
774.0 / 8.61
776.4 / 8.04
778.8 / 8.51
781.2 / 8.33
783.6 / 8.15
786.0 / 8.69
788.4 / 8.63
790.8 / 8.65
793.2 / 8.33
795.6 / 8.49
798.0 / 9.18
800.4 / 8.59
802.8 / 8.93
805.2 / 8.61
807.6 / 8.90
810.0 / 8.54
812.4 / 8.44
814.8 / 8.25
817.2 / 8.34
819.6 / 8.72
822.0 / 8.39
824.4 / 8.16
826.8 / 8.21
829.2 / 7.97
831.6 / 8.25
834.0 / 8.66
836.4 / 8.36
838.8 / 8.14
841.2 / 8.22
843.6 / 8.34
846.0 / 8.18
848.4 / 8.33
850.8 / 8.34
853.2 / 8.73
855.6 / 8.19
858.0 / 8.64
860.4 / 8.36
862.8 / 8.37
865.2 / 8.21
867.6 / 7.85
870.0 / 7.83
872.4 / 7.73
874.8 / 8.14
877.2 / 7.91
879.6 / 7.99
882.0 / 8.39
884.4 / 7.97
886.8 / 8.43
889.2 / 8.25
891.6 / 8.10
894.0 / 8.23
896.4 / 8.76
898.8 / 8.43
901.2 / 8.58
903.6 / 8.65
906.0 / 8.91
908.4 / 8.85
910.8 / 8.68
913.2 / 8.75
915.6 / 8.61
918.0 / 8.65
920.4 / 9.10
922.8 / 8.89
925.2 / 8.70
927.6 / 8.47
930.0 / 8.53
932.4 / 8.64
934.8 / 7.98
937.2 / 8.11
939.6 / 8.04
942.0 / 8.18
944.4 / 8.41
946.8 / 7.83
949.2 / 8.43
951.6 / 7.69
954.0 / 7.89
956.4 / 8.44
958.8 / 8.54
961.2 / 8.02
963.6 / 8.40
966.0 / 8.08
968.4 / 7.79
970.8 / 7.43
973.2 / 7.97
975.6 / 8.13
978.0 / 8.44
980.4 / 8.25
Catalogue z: 0.22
